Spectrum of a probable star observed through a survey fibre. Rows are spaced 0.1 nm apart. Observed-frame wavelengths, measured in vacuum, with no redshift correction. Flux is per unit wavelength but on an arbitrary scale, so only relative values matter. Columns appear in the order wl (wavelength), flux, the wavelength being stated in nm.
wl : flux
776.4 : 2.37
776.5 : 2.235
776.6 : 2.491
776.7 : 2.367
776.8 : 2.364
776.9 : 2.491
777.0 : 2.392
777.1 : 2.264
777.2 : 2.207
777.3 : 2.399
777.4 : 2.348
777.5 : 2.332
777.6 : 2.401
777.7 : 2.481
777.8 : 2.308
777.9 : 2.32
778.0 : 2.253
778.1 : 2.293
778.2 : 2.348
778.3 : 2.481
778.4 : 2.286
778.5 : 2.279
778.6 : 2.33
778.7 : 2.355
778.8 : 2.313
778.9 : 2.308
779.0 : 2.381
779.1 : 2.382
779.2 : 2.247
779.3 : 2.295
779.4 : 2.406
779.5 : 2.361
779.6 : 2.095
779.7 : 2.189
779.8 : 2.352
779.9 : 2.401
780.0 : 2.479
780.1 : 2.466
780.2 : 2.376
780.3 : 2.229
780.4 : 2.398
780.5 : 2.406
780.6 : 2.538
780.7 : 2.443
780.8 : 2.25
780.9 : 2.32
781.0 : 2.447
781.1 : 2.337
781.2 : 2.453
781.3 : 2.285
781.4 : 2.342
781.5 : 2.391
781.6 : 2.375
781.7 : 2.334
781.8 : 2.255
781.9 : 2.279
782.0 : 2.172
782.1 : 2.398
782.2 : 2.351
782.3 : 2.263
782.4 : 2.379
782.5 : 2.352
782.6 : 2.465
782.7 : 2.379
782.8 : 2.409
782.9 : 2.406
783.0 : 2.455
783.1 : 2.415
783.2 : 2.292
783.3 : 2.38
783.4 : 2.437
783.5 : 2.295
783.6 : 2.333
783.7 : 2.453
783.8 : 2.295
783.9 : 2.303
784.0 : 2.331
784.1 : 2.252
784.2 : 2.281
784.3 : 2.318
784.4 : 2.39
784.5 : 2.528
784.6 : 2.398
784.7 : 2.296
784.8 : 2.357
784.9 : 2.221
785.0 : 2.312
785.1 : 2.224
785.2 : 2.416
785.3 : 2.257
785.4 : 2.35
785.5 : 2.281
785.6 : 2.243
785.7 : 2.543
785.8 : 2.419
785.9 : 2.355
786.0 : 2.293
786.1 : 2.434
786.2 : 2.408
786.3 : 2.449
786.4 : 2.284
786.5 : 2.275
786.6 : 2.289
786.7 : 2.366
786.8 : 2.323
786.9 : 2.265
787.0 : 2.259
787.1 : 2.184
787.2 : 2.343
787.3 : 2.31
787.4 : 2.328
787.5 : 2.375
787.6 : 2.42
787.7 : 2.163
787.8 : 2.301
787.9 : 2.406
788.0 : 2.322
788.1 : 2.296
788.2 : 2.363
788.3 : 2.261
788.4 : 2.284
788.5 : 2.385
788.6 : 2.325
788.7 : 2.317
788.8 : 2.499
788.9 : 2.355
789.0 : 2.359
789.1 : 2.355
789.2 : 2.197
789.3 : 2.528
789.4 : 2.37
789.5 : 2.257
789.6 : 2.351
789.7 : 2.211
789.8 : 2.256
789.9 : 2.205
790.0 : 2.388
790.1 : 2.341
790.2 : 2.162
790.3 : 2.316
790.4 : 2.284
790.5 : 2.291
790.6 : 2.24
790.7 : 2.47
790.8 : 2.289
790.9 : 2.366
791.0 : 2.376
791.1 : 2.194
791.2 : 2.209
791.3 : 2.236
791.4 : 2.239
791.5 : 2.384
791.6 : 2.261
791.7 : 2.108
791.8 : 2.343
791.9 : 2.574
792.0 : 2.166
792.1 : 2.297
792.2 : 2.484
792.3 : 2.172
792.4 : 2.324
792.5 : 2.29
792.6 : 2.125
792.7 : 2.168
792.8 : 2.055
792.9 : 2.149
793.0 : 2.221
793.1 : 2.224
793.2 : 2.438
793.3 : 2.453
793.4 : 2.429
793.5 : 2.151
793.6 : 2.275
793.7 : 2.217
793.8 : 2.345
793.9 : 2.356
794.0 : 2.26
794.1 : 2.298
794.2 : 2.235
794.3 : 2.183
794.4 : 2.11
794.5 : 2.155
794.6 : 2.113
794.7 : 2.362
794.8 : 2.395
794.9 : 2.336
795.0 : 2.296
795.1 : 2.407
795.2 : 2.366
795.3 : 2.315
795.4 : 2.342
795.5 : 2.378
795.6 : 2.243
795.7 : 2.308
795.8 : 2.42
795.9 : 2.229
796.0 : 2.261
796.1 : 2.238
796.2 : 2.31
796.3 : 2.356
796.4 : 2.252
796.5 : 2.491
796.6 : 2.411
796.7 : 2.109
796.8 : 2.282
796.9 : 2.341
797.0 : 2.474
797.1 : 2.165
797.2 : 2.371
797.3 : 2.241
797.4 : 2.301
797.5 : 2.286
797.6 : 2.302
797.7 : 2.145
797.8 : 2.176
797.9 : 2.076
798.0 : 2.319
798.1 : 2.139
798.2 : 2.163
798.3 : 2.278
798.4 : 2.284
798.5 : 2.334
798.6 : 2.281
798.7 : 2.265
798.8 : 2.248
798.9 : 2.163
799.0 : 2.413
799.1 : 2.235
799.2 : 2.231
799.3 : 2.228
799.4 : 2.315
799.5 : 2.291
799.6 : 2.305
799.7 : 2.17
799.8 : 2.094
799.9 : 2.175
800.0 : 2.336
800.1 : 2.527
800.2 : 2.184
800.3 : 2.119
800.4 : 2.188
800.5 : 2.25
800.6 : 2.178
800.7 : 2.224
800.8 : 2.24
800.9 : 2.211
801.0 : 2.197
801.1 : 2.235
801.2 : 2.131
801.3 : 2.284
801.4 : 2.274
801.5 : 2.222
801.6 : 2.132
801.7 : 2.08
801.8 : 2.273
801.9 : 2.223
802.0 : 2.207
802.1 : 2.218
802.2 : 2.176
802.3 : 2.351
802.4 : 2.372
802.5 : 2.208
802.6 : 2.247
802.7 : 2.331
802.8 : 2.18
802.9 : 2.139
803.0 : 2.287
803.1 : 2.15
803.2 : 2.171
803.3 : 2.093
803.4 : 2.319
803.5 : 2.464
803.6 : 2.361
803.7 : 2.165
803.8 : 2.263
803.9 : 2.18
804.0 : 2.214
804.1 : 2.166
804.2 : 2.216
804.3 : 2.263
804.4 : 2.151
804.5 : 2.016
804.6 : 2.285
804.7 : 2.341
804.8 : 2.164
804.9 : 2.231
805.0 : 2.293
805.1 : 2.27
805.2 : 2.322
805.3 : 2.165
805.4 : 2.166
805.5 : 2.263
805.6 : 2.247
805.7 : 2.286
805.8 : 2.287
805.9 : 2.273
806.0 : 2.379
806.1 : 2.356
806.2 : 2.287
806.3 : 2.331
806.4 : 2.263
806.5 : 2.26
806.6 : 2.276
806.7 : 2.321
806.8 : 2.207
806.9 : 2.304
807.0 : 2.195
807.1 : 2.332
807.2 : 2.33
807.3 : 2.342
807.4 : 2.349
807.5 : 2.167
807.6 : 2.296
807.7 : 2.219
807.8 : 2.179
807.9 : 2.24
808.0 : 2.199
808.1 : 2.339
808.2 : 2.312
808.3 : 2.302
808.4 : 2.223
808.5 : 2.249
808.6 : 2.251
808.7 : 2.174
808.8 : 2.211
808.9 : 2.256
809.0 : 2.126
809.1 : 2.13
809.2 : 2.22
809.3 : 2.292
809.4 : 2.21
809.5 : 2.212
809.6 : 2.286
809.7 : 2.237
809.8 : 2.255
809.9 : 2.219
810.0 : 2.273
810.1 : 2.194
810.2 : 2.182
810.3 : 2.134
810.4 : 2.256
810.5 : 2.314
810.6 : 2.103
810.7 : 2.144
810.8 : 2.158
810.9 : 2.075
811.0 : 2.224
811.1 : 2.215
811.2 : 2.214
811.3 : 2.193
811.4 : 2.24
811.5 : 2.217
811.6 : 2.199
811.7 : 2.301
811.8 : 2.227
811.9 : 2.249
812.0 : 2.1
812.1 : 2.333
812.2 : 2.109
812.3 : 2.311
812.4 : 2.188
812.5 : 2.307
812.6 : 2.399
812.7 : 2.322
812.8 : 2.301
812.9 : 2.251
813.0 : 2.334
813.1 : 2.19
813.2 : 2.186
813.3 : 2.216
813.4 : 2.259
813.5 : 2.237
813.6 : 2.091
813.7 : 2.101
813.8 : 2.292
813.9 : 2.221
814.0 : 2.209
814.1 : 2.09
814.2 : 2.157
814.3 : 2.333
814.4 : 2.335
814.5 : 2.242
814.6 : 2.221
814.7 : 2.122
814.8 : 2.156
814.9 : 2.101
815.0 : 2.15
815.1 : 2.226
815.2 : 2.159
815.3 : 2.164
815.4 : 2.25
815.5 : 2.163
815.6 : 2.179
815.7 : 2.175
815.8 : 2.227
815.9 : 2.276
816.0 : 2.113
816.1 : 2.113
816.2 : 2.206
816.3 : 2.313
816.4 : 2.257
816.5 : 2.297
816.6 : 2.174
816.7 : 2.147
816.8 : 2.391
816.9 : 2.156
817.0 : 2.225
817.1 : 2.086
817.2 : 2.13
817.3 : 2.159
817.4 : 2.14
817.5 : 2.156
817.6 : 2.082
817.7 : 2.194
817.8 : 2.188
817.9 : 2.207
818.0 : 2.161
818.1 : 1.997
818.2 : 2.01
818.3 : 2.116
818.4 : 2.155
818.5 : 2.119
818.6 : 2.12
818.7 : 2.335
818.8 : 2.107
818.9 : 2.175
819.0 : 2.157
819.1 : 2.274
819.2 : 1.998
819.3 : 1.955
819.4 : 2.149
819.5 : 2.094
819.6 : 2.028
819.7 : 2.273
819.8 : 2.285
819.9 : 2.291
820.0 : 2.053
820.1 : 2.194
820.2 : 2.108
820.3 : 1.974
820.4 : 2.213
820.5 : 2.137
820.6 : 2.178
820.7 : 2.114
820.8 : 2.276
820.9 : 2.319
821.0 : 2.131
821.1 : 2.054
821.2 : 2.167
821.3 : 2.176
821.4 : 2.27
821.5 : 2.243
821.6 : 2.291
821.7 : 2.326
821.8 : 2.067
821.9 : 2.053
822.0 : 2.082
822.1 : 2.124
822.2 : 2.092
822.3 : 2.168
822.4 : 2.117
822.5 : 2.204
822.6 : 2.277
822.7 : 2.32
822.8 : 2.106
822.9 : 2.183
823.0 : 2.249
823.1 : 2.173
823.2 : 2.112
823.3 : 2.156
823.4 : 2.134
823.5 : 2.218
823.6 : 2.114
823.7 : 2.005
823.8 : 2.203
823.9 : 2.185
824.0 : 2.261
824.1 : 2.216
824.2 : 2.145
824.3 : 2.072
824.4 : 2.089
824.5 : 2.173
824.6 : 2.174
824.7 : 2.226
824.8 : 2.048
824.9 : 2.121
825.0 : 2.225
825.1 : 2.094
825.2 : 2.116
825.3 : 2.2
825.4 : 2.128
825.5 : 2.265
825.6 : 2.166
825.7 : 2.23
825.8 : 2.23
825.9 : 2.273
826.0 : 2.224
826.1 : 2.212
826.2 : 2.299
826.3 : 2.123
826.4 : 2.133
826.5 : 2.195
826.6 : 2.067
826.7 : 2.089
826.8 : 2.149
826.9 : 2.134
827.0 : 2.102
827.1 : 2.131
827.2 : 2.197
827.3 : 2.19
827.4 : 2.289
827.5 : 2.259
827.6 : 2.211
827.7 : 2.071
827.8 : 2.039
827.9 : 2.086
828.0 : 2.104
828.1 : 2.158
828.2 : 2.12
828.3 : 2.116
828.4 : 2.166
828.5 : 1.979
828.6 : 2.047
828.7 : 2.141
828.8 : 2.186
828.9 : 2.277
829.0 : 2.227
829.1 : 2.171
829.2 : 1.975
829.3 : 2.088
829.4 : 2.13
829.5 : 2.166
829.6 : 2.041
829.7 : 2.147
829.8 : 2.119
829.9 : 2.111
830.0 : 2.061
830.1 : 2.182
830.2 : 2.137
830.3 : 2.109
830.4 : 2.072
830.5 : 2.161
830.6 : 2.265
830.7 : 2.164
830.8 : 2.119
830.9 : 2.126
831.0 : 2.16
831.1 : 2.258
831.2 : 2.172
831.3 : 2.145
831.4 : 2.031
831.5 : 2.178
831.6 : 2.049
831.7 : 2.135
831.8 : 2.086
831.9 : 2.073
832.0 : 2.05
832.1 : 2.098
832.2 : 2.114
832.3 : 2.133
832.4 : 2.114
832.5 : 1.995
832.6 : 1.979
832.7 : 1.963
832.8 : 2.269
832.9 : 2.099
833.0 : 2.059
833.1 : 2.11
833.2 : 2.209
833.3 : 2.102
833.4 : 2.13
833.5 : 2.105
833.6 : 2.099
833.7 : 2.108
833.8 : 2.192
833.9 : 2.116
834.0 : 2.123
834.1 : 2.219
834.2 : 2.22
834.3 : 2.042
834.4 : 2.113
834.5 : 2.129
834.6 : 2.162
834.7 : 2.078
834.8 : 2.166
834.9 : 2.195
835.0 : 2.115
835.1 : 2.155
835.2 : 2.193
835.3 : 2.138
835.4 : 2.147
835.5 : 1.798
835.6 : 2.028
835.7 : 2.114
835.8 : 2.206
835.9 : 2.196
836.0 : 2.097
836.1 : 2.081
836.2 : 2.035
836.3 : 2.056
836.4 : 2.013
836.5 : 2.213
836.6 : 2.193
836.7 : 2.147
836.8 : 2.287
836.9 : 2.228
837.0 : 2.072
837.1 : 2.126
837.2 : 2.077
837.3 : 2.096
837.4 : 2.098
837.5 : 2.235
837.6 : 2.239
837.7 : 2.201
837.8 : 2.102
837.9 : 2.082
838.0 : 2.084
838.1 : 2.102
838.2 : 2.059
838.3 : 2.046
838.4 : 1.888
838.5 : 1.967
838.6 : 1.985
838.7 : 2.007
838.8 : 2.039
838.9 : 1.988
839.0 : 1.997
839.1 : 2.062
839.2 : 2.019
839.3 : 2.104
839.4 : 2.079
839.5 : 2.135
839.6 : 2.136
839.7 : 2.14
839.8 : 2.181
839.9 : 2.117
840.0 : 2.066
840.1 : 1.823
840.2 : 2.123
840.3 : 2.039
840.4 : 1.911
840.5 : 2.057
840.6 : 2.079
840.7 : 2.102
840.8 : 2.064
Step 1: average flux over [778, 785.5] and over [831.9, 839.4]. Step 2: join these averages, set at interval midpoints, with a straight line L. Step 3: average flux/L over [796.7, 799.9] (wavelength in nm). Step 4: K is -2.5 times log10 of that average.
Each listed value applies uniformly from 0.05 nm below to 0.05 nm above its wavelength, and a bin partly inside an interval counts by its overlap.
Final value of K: 0.009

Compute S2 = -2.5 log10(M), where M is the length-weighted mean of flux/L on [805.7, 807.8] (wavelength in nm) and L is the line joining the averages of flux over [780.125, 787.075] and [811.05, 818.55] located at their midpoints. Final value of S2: -0.02 mag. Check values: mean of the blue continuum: 2.35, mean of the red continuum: 2.2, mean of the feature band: 2.29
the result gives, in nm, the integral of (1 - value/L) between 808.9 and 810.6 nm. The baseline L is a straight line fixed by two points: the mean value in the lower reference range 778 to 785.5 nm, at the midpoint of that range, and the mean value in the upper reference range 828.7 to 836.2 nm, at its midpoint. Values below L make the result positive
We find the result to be 0.00 nm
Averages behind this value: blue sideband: 2.35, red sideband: 2.12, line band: 2.22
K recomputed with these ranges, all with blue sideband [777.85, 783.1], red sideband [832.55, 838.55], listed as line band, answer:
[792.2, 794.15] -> 0.014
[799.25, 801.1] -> 0.015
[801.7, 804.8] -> 0.010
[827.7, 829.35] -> 0.015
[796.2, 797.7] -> -0.013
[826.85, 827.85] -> -0.006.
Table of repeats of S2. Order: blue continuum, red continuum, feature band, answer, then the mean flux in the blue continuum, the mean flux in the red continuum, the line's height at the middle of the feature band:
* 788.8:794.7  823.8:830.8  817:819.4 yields 0.026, 2.28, 2.15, 2.19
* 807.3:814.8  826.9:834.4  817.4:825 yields 0.009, 2.23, 2.13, 2.17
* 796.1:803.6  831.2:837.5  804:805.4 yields 0.006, 2.25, 2.12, 2.23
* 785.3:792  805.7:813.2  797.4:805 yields 0.021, 2.32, 2.25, 2.27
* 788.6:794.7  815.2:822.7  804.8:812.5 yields -0.014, 2.28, 2.17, 2.21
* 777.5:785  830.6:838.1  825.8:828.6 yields 0.001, 2.35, 2.12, 2.15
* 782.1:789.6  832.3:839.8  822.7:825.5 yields 0.002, 2.34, 2.1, 2.16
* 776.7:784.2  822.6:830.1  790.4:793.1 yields 0.015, 2.35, 2.15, 2.3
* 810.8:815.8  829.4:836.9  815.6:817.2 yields -0.003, 2.21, 2.12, 2.2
